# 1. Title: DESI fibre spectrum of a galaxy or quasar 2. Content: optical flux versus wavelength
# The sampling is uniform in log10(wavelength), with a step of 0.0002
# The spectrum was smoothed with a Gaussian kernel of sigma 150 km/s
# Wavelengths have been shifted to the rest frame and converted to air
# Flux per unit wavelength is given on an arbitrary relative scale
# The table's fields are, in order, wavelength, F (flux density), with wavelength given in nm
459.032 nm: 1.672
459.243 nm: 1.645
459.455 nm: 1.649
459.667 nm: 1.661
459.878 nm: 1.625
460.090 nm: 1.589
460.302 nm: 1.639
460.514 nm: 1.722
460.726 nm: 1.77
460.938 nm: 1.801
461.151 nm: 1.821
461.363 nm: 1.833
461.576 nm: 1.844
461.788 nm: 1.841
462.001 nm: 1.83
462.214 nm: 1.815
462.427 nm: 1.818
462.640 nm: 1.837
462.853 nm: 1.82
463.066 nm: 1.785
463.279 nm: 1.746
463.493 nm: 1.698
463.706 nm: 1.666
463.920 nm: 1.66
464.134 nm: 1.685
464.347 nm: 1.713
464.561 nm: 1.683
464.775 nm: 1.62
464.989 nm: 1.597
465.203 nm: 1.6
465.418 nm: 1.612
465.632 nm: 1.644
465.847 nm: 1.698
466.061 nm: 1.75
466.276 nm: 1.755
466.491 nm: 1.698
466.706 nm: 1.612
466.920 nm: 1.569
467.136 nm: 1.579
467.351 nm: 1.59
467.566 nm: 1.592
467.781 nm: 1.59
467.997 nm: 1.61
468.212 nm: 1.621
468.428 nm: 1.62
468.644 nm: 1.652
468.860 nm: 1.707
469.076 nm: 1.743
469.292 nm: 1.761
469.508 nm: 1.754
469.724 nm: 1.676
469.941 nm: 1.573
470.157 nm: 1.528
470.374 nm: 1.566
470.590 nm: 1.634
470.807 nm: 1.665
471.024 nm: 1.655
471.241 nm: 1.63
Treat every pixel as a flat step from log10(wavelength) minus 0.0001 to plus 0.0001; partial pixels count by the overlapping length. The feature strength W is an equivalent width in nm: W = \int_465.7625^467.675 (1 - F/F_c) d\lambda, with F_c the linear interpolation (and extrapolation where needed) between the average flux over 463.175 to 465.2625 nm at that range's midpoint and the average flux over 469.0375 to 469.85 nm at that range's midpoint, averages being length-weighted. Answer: 0.05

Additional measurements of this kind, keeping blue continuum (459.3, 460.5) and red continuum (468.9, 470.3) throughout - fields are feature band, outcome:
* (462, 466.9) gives -0.15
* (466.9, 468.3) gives 0.06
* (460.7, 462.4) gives -0.18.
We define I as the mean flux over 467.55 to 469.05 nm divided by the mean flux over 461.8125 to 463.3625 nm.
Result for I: 0.90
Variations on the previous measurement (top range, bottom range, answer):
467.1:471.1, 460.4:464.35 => 0.92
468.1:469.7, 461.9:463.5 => 0.94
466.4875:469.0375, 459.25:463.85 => 0.93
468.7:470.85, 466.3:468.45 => 1.03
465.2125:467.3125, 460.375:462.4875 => 0.91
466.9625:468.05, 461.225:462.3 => 0.87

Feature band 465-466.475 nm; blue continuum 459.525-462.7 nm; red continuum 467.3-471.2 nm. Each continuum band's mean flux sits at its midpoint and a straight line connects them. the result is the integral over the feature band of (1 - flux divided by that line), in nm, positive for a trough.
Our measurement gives 0.02 nm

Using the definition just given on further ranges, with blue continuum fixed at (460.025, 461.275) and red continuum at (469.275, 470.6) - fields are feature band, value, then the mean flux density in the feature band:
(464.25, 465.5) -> 0.04 nm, 1.64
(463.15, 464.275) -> 0.00 nm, 1.69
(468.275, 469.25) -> -0.02 nm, 1.68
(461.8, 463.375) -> -0.09 nm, 1.81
